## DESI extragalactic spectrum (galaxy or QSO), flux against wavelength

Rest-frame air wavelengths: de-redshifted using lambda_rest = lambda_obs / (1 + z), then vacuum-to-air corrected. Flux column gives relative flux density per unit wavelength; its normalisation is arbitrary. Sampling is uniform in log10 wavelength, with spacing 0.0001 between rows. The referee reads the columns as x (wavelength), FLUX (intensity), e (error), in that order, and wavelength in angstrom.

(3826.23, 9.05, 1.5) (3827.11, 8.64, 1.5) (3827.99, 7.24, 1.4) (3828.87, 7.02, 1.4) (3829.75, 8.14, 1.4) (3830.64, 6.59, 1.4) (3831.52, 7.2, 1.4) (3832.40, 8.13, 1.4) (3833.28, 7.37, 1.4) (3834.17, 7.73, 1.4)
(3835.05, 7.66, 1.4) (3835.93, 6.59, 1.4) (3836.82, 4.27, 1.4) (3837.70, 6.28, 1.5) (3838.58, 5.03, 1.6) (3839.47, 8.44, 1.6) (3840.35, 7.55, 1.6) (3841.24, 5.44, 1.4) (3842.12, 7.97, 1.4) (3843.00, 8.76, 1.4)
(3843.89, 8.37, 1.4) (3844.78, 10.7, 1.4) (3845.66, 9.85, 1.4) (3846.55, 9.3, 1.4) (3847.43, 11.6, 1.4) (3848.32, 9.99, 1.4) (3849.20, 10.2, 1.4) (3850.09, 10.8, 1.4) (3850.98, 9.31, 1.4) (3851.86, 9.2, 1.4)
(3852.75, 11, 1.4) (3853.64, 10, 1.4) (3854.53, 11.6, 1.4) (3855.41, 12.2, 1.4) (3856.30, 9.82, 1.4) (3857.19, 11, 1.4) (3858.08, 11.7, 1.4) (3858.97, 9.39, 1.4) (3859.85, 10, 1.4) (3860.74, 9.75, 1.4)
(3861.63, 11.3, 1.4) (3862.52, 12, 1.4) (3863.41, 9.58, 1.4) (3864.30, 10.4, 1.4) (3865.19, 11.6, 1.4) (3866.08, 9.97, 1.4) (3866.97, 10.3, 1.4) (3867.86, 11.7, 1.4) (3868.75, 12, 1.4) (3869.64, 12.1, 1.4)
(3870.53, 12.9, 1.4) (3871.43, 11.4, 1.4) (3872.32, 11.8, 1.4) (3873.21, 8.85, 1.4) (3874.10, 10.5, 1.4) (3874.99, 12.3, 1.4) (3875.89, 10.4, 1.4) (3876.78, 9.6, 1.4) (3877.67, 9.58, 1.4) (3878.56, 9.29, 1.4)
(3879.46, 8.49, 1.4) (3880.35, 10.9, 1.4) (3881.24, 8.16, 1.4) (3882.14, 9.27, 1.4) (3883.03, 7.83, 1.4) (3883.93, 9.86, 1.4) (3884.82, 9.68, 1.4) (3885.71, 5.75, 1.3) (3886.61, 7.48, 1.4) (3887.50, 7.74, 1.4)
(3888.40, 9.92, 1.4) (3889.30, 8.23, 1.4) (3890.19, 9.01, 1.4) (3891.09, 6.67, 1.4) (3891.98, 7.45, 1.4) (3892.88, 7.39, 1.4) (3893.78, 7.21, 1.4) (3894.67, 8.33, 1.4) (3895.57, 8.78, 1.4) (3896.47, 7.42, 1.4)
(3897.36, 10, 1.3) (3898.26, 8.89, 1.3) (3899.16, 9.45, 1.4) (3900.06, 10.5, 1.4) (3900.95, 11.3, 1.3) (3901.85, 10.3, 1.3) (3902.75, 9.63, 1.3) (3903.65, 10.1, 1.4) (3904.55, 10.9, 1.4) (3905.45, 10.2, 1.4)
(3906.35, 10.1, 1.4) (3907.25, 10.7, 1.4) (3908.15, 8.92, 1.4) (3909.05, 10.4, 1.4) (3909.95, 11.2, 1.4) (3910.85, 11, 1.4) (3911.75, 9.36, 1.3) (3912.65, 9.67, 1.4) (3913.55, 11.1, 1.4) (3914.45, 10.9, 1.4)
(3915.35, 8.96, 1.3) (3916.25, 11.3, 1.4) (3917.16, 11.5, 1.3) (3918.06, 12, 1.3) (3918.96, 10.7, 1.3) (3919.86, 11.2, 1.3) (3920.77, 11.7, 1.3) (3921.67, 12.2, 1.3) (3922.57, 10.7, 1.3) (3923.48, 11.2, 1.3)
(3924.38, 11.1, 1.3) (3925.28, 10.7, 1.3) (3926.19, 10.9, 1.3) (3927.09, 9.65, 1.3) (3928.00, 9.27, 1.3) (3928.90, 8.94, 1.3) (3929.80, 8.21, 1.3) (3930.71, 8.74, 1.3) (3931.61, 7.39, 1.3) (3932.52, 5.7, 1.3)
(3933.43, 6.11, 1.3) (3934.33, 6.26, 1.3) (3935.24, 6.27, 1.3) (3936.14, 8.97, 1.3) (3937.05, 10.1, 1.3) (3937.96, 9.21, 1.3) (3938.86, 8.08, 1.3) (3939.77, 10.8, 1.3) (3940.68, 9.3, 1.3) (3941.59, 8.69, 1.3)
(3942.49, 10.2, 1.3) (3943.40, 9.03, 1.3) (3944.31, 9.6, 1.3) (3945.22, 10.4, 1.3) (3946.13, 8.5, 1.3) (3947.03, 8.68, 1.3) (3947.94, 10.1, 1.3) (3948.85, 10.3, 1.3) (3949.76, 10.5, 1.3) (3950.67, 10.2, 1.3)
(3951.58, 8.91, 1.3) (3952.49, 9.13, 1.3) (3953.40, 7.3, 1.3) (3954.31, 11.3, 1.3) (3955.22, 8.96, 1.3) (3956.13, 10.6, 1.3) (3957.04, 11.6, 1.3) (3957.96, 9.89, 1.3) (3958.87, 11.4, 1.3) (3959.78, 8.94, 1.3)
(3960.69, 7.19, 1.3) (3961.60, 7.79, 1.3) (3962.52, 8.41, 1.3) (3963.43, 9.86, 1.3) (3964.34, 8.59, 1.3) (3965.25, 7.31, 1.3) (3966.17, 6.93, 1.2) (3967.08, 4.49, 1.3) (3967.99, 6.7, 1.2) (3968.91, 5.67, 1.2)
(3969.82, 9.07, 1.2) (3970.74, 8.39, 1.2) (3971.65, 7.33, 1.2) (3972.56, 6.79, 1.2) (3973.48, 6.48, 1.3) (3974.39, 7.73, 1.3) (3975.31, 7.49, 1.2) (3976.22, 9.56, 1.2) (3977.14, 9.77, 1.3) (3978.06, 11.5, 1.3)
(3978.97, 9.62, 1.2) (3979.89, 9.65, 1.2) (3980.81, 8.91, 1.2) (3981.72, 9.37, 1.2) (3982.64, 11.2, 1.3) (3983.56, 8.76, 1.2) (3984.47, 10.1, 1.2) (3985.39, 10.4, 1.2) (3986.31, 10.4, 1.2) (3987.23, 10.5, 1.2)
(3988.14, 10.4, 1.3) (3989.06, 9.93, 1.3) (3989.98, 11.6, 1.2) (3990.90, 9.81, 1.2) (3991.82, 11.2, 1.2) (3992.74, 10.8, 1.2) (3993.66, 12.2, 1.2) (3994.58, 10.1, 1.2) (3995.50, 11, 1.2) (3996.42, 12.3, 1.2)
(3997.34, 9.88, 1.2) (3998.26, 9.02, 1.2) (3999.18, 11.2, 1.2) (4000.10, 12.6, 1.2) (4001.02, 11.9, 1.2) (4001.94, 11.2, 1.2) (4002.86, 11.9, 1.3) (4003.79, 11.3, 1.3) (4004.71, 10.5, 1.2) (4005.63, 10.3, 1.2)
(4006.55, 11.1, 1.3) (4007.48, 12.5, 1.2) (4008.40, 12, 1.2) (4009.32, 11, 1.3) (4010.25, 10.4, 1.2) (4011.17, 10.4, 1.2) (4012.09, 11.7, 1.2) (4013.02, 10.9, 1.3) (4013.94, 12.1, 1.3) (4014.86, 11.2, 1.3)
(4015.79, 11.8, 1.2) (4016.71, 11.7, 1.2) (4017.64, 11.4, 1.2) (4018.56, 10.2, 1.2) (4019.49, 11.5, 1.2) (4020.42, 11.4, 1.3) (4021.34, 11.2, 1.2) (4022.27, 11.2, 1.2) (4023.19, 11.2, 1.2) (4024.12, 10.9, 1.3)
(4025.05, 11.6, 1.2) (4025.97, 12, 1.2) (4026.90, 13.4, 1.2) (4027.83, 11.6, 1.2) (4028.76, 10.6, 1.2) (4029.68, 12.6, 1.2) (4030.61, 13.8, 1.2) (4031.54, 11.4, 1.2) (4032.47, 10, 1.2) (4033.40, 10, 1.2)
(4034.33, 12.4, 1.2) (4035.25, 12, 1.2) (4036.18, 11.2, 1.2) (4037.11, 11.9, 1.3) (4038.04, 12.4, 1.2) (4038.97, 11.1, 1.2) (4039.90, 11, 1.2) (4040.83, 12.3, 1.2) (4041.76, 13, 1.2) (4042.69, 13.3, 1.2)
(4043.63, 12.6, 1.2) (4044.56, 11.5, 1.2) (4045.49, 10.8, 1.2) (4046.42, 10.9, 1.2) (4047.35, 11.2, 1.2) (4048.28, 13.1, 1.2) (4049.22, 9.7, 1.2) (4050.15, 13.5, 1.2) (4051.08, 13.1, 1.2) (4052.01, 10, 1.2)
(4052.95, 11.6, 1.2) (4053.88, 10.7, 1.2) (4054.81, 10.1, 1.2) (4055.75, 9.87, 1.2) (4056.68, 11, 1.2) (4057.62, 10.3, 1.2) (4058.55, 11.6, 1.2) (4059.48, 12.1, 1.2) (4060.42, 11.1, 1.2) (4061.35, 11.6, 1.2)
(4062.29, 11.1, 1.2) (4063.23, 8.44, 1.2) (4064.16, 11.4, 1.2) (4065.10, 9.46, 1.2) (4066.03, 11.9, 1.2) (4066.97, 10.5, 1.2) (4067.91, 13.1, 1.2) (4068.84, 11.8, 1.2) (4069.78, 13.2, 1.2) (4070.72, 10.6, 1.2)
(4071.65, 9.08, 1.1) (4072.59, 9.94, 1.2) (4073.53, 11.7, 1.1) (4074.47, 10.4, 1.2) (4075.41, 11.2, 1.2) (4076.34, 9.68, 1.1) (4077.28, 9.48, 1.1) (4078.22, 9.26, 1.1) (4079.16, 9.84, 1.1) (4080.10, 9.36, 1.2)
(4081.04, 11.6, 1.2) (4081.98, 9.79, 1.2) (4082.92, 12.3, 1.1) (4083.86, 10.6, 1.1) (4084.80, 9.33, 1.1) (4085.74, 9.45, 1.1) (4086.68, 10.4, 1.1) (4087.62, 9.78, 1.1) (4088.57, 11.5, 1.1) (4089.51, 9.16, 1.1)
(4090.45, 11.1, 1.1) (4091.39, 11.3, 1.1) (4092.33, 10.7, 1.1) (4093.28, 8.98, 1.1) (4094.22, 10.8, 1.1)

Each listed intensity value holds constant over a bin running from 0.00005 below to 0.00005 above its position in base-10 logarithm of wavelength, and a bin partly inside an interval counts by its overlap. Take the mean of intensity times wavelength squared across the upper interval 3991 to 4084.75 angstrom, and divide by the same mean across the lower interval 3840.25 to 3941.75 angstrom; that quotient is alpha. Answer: 1.24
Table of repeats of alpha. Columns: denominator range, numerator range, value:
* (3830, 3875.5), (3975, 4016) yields 1.20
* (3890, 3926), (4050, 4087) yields 1.16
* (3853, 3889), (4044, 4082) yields 1.18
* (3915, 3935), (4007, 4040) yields 1.25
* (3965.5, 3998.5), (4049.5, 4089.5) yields 1.21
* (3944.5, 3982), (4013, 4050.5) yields 1.37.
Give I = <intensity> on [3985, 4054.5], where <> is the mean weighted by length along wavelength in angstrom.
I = 11.4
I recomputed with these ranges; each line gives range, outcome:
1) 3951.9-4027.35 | 10.1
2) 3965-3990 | 8.75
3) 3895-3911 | 9.95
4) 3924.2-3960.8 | 9.2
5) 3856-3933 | 9.9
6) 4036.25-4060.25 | 11.5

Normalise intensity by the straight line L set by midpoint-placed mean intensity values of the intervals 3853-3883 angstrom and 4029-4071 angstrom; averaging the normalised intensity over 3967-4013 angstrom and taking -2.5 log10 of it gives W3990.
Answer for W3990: 0.12 mag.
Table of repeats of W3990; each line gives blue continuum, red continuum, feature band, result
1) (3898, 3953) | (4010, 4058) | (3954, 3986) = 0.19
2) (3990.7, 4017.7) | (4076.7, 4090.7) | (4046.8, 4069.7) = -0.07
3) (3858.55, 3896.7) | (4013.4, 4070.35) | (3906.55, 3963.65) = 0.07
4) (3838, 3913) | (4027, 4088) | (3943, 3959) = 0.06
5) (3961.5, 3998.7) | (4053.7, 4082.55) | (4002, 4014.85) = -0.16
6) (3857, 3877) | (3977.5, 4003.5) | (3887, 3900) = 0.28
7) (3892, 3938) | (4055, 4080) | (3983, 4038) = -0.09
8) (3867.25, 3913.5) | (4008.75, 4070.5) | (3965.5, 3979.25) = 0.34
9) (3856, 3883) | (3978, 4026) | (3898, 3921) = 0.02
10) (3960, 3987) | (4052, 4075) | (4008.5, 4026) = -0.16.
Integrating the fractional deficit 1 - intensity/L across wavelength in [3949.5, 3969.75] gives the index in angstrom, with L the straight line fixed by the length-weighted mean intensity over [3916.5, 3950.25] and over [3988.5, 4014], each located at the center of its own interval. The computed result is 2.84 angstrom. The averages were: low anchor 9.55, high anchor 11.1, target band 8.7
